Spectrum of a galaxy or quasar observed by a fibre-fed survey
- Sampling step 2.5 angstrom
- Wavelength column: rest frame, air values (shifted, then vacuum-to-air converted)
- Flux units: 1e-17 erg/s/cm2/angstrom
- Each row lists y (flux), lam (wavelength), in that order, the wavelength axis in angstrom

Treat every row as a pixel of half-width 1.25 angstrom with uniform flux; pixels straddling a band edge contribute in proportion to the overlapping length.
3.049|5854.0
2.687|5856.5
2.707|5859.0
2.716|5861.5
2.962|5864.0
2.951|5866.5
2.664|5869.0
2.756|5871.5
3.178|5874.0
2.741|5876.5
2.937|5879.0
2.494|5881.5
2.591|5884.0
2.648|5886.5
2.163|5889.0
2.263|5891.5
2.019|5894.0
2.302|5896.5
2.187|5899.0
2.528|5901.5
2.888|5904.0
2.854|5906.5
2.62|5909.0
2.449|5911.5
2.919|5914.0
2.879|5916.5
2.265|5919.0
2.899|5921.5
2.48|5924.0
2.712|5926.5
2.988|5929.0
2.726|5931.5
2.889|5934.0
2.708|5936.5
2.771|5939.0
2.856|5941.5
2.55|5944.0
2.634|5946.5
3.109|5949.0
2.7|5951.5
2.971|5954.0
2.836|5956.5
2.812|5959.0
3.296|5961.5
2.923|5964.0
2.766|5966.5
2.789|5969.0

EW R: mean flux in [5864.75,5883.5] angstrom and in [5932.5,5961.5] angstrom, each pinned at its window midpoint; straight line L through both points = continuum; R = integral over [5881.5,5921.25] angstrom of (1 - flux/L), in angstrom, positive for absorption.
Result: 4.3 angstrom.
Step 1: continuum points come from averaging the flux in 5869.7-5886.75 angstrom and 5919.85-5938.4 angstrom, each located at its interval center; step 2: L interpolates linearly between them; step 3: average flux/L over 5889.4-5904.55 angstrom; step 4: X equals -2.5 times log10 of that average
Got 0.19 mag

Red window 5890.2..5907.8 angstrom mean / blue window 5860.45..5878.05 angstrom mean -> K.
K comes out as 0.85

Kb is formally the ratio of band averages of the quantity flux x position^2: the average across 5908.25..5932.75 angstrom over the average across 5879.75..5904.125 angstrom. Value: 1.1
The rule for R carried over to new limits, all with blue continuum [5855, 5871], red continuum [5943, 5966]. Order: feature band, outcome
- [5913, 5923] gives 0.4 angstrom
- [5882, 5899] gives 2.9 angstrom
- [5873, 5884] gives 0.0 angstrom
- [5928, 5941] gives 0.2 angstrom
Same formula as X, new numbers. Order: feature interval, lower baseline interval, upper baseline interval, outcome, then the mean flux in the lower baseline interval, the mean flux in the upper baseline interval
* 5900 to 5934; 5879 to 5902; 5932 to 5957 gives -0.052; 2.38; 2.8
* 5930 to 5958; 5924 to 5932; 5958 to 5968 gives 0.020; 2.77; 2.95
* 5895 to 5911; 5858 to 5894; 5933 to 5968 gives 0.077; 2.67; 2.84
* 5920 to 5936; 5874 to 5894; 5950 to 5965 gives 0.003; 2.55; 2.93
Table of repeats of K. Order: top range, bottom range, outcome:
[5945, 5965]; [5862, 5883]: 1.03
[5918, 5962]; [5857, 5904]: 1.07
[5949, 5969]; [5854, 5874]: 1.03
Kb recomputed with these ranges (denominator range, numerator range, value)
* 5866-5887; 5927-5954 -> 1.03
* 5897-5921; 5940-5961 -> 1.09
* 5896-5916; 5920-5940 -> 1.07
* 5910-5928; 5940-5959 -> 1.07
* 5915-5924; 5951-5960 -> 1.08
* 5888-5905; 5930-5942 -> 1.21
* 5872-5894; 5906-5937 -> 1.06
